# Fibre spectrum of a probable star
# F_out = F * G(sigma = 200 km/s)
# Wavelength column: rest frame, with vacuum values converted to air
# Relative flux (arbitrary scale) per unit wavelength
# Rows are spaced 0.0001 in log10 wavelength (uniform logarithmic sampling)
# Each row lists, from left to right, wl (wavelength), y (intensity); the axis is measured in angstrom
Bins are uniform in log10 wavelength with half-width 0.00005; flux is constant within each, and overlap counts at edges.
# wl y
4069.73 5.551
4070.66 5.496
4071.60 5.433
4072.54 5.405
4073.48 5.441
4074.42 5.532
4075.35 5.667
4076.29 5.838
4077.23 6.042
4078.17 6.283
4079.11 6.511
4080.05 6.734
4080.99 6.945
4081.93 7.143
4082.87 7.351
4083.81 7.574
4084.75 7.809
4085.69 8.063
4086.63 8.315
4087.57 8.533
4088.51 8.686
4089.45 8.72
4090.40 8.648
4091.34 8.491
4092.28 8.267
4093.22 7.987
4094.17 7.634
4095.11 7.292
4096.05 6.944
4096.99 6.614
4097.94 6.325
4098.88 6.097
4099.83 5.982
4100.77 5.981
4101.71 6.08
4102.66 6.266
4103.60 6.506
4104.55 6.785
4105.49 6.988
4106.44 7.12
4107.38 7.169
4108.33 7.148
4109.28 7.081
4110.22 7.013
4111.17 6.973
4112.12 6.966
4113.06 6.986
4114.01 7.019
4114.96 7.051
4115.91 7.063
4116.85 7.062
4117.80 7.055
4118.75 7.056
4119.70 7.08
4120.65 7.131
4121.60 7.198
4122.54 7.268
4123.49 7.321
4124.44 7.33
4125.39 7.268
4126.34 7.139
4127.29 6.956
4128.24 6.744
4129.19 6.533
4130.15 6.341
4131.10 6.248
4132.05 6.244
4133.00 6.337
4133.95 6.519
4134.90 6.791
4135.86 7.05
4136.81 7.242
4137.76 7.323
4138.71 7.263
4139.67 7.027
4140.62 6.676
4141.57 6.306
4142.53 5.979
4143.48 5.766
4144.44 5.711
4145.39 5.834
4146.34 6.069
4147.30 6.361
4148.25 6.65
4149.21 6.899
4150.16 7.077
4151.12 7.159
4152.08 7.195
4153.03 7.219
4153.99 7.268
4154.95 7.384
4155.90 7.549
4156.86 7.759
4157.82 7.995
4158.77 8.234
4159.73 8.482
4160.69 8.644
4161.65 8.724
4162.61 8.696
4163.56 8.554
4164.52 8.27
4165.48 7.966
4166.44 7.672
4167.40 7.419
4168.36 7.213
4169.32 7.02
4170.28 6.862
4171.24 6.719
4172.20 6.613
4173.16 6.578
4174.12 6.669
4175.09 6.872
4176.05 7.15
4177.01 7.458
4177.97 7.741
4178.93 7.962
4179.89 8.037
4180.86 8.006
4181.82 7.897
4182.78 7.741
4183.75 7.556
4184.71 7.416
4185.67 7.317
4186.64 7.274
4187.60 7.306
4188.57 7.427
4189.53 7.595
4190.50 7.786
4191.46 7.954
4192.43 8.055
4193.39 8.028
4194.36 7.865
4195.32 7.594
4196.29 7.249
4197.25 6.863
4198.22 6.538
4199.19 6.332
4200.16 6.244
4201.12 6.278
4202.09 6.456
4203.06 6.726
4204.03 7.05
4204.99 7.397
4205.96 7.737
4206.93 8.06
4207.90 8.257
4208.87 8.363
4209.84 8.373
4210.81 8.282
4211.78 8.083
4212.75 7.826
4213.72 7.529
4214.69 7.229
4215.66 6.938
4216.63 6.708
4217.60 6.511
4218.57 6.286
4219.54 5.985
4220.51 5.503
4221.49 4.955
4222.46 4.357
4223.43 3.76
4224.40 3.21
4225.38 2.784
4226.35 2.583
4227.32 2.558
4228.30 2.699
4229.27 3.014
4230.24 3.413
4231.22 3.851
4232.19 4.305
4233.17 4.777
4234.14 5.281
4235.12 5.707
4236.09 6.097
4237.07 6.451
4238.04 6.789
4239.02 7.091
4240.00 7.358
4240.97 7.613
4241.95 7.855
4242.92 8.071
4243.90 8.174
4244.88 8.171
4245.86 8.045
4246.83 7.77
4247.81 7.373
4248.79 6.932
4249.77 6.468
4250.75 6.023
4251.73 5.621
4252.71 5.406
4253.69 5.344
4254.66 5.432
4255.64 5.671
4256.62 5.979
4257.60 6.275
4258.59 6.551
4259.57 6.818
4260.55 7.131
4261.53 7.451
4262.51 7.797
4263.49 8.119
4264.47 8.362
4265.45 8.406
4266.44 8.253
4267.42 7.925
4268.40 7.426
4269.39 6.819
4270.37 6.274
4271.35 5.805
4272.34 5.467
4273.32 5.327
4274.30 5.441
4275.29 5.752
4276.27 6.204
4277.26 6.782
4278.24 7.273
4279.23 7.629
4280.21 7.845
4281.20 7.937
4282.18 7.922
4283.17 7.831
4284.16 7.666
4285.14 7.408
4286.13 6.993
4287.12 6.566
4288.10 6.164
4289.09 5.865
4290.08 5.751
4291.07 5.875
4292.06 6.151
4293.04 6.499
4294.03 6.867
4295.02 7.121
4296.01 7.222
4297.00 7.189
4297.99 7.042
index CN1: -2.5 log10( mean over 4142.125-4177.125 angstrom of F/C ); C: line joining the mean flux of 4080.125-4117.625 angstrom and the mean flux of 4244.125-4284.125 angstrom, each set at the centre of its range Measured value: -0.02 mag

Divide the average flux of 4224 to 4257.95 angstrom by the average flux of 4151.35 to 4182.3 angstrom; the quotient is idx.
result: 0.8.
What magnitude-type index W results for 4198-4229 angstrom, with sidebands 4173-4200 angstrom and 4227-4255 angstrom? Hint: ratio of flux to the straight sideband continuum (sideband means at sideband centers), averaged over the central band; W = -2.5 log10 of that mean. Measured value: 0.11 mag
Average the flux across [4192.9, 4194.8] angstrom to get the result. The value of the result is 7.95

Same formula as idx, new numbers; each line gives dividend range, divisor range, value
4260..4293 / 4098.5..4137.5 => 1.02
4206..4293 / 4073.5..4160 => 0.92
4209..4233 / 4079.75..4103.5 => 0.72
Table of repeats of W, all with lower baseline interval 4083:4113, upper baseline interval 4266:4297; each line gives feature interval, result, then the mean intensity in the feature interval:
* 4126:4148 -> 0.10 mag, 6.54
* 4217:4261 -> 0.20 mag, 5.74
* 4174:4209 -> -0.06 mag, 7.41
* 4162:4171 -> -0.09 mag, 7.73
